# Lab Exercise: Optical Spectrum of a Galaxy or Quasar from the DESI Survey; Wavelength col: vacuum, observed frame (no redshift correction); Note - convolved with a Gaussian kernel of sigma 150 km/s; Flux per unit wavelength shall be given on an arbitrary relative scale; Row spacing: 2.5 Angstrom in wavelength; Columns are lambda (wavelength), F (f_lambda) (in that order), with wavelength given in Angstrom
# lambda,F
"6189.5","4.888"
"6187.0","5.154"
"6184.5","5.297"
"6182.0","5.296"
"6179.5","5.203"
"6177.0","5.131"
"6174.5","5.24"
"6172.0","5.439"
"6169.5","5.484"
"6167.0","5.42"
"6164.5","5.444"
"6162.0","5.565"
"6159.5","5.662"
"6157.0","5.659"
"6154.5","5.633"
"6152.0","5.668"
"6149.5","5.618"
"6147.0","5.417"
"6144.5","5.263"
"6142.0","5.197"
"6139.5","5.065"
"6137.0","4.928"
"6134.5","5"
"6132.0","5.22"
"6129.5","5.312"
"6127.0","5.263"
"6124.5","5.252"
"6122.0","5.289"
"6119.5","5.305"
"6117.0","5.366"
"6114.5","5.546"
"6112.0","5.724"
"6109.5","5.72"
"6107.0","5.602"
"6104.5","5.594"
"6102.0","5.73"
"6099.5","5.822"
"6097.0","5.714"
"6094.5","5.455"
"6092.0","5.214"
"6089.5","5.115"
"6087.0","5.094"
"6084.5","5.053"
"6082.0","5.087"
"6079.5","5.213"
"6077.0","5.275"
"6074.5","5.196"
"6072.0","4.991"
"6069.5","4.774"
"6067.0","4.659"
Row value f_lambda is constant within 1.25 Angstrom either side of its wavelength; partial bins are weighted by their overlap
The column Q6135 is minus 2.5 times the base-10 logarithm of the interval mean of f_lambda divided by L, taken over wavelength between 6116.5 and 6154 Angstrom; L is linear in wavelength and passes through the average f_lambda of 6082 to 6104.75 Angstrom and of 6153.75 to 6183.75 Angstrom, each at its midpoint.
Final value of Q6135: 0.03 mag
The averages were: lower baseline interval 5.4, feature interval 5.28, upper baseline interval 5.43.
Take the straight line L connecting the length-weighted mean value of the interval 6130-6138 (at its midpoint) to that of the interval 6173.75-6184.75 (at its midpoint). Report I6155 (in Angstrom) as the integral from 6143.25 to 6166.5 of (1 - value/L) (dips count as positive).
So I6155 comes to -1.8 Angstrom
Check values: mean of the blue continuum 5.08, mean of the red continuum 5.23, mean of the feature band 5.54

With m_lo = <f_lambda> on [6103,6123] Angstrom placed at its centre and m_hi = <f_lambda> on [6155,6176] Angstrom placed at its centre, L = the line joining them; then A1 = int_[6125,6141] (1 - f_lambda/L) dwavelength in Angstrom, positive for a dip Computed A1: 1.1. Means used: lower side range 5.52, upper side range 5.49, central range 5.14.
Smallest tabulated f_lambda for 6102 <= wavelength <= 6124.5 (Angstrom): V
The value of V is 5.252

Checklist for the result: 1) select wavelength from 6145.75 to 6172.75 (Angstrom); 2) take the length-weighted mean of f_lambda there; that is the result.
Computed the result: 5.55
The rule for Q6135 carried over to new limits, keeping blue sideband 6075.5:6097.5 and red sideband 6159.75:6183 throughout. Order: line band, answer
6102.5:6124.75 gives -0.05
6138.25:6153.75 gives -0.01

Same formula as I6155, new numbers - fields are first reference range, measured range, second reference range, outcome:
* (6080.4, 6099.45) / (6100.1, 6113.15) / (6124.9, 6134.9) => -1.1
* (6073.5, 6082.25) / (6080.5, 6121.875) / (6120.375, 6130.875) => -1.6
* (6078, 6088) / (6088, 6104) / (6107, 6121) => -0.6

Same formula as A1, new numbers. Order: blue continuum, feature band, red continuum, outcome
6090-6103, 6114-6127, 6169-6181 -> 0.3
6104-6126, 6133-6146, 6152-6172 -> 1.0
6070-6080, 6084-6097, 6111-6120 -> 0.1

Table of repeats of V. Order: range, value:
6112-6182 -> 4.928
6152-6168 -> 5.42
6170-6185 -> 5.131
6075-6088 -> 5.053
